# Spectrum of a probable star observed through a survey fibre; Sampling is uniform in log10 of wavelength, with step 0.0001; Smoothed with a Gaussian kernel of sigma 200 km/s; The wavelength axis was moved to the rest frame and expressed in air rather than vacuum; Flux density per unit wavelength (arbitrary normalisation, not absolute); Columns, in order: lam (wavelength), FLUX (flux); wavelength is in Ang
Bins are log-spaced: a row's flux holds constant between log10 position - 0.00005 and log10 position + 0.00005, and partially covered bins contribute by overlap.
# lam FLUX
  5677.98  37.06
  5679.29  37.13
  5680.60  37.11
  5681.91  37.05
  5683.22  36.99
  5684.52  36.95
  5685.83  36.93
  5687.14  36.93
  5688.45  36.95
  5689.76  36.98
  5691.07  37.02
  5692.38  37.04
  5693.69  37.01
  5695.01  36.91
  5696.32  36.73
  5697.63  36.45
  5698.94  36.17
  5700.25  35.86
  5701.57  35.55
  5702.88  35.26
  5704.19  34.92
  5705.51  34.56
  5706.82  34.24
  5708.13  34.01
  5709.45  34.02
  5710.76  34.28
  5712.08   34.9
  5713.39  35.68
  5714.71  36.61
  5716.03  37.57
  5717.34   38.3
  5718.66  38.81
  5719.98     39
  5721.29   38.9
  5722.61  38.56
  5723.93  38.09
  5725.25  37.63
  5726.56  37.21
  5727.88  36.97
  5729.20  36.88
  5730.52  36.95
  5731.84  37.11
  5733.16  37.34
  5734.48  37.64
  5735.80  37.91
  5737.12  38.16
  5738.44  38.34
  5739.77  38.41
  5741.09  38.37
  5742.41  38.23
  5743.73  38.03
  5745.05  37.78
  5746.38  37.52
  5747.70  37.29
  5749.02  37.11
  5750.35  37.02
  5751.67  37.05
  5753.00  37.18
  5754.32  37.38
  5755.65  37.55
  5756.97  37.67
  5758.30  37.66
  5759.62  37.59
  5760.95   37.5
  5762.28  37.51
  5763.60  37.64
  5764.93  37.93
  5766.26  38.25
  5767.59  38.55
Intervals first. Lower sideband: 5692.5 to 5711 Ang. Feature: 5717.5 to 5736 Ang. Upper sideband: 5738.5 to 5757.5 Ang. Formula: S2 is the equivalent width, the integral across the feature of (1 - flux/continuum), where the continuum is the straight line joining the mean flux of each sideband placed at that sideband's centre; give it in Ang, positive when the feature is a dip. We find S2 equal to -0.6 Ang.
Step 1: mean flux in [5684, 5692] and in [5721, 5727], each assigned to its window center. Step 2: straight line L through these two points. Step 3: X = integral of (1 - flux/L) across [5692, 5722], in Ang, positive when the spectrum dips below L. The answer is 1.1 Ang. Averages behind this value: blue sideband 37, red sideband 38.1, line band 36.2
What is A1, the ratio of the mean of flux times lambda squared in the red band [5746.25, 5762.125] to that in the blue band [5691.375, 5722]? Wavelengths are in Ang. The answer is 1.05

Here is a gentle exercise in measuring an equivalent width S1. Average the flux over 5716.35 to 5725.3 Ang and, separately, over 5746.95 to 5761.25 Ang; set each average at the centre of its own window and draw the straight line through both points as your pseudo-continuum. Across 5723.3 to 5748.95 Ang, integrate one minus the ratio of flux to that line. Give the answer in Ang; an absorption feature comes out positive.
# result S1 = 0.2 Ang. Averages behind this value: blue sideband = 38.5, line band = 37.7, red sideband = 37.4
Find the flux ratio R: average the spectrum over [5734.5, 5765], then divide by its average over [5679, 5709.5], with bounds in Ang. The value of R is 1.04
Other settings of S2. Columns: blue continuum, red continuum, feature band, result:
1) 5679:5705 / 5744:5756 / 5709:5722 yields 0.0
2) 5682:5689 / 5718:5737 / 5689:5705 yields 0.4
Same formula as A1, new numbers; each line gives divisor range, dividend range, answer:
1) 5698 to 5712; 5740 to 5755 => 1.09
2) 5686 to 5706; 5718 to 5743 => 1.06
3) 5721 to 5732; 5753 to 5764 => 1.01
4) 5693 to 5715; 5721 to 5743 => 1.08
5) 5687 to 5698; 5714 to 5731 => 1.04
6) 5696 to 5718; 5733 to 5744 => 1.08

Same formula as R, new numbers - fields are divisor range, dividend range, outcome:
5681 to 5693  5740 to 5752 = 1.02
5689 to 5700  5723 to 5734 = 1.02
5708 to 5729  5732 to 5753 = 1.02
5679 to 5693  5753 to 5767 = 1.02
